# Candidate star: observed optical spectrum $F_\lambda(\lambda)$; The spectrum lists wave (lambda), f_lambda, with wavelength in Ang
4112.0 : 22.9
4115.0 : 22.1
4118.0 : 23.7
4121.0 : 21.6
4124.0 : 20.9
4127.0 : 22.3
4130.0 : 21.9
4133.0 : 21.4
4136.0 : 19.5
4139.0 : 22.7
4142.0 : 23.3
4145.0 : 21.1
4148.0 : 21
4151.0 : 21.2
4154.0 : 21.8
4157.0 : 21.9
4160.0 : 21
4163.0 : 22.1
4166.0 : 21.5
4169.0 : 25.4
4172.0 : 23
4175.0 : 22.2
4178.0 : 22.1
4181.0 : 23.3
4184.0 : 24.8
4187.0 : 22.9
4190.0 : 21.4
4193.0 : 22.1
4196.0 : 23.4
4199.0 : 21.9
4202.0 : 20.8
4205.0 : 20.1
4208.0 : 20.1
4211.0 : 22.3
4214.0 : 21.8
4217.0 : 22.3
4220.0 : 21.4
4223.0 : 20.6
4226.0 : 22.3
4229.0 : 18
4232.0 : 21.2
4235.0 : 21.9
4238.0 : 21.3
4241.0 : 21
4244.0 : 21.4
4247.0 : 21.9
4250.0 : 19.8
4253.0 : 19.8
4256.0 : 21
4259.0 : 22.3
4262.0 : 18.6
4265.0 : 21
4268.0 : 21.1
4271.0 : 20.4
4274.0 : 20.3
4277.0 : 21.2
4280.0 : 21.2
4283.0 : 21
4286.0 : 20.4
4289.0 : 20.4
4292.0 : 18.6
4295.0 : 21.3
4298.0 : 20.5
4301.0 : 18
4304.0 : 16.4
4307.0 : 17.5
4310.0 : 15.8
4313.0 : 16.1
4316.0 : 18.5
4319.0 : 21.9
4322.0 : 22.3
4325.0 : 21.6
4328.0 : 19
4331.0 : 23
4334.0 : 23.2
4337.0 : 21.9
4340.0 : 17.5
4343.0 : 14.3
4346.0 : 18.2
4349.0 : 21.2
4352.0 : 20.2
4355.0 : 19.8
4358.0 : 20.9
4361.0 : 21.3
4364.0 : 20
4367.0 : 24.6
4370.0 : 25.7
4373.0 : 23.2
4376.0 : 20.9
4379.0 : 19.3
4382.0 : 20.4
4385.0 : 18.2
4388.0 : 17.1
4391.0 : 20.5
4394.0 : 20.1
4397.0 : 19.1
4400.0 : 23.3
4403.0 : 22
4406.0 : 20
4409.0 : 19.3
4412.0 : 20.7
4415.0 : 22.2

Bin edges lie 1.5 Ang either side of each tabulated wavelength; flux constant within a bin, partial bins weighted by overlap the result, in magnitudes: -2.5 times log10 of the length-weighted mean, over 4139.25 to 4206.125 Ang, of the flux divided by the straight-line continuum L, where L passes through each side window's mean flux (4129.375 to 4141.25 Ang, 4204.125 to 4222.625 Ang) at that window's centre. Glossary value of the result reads -0.04 mag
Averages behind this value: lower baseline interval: 21.5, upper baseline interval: 21.3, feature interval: 22.2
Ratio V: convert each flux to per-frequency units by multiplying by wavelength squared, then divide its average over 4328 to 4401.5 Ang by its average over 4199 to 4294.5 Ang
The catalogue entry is 1.0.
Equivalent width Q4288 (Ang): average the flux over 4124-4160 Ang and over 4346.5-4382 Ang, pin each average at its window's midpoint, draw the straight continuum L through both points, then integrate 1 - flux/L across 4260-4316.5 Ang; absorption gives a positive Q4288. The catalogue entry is 5.4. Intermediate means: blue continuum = 21.6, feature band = 19.4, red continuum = 21.4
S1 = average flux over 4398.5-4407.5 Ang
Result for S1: 21.8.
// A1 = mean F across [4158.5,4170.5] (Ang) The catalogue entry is 22.5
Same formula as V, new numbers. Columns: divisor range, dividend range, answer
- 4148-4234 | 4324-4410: 1.02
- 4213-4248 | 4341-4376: 1.04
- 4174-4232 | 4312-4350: 0.97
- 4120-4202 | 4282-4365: 0.96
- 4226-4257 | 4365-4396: 1.07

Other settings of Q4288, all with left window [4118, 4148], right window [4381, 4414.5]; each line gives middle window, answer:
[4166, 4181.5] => -1.1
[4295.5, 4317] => 3.1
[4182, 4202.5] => -1.2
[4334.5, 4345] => 1.1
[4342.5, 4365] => 0.7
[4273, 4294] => 0.3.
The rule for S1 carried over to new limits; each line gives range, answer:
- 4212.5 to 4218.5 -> 22.1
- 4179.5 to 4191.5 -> 23.1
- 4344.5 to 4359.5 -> 20.1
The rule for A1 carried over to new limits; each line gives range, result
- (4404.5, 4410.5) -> 19.7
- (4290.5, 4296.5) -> 20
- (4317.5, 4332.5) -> 21.6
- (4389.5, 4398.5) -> 19.9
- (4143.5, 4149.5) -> 21.1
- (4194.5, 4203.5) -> 22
